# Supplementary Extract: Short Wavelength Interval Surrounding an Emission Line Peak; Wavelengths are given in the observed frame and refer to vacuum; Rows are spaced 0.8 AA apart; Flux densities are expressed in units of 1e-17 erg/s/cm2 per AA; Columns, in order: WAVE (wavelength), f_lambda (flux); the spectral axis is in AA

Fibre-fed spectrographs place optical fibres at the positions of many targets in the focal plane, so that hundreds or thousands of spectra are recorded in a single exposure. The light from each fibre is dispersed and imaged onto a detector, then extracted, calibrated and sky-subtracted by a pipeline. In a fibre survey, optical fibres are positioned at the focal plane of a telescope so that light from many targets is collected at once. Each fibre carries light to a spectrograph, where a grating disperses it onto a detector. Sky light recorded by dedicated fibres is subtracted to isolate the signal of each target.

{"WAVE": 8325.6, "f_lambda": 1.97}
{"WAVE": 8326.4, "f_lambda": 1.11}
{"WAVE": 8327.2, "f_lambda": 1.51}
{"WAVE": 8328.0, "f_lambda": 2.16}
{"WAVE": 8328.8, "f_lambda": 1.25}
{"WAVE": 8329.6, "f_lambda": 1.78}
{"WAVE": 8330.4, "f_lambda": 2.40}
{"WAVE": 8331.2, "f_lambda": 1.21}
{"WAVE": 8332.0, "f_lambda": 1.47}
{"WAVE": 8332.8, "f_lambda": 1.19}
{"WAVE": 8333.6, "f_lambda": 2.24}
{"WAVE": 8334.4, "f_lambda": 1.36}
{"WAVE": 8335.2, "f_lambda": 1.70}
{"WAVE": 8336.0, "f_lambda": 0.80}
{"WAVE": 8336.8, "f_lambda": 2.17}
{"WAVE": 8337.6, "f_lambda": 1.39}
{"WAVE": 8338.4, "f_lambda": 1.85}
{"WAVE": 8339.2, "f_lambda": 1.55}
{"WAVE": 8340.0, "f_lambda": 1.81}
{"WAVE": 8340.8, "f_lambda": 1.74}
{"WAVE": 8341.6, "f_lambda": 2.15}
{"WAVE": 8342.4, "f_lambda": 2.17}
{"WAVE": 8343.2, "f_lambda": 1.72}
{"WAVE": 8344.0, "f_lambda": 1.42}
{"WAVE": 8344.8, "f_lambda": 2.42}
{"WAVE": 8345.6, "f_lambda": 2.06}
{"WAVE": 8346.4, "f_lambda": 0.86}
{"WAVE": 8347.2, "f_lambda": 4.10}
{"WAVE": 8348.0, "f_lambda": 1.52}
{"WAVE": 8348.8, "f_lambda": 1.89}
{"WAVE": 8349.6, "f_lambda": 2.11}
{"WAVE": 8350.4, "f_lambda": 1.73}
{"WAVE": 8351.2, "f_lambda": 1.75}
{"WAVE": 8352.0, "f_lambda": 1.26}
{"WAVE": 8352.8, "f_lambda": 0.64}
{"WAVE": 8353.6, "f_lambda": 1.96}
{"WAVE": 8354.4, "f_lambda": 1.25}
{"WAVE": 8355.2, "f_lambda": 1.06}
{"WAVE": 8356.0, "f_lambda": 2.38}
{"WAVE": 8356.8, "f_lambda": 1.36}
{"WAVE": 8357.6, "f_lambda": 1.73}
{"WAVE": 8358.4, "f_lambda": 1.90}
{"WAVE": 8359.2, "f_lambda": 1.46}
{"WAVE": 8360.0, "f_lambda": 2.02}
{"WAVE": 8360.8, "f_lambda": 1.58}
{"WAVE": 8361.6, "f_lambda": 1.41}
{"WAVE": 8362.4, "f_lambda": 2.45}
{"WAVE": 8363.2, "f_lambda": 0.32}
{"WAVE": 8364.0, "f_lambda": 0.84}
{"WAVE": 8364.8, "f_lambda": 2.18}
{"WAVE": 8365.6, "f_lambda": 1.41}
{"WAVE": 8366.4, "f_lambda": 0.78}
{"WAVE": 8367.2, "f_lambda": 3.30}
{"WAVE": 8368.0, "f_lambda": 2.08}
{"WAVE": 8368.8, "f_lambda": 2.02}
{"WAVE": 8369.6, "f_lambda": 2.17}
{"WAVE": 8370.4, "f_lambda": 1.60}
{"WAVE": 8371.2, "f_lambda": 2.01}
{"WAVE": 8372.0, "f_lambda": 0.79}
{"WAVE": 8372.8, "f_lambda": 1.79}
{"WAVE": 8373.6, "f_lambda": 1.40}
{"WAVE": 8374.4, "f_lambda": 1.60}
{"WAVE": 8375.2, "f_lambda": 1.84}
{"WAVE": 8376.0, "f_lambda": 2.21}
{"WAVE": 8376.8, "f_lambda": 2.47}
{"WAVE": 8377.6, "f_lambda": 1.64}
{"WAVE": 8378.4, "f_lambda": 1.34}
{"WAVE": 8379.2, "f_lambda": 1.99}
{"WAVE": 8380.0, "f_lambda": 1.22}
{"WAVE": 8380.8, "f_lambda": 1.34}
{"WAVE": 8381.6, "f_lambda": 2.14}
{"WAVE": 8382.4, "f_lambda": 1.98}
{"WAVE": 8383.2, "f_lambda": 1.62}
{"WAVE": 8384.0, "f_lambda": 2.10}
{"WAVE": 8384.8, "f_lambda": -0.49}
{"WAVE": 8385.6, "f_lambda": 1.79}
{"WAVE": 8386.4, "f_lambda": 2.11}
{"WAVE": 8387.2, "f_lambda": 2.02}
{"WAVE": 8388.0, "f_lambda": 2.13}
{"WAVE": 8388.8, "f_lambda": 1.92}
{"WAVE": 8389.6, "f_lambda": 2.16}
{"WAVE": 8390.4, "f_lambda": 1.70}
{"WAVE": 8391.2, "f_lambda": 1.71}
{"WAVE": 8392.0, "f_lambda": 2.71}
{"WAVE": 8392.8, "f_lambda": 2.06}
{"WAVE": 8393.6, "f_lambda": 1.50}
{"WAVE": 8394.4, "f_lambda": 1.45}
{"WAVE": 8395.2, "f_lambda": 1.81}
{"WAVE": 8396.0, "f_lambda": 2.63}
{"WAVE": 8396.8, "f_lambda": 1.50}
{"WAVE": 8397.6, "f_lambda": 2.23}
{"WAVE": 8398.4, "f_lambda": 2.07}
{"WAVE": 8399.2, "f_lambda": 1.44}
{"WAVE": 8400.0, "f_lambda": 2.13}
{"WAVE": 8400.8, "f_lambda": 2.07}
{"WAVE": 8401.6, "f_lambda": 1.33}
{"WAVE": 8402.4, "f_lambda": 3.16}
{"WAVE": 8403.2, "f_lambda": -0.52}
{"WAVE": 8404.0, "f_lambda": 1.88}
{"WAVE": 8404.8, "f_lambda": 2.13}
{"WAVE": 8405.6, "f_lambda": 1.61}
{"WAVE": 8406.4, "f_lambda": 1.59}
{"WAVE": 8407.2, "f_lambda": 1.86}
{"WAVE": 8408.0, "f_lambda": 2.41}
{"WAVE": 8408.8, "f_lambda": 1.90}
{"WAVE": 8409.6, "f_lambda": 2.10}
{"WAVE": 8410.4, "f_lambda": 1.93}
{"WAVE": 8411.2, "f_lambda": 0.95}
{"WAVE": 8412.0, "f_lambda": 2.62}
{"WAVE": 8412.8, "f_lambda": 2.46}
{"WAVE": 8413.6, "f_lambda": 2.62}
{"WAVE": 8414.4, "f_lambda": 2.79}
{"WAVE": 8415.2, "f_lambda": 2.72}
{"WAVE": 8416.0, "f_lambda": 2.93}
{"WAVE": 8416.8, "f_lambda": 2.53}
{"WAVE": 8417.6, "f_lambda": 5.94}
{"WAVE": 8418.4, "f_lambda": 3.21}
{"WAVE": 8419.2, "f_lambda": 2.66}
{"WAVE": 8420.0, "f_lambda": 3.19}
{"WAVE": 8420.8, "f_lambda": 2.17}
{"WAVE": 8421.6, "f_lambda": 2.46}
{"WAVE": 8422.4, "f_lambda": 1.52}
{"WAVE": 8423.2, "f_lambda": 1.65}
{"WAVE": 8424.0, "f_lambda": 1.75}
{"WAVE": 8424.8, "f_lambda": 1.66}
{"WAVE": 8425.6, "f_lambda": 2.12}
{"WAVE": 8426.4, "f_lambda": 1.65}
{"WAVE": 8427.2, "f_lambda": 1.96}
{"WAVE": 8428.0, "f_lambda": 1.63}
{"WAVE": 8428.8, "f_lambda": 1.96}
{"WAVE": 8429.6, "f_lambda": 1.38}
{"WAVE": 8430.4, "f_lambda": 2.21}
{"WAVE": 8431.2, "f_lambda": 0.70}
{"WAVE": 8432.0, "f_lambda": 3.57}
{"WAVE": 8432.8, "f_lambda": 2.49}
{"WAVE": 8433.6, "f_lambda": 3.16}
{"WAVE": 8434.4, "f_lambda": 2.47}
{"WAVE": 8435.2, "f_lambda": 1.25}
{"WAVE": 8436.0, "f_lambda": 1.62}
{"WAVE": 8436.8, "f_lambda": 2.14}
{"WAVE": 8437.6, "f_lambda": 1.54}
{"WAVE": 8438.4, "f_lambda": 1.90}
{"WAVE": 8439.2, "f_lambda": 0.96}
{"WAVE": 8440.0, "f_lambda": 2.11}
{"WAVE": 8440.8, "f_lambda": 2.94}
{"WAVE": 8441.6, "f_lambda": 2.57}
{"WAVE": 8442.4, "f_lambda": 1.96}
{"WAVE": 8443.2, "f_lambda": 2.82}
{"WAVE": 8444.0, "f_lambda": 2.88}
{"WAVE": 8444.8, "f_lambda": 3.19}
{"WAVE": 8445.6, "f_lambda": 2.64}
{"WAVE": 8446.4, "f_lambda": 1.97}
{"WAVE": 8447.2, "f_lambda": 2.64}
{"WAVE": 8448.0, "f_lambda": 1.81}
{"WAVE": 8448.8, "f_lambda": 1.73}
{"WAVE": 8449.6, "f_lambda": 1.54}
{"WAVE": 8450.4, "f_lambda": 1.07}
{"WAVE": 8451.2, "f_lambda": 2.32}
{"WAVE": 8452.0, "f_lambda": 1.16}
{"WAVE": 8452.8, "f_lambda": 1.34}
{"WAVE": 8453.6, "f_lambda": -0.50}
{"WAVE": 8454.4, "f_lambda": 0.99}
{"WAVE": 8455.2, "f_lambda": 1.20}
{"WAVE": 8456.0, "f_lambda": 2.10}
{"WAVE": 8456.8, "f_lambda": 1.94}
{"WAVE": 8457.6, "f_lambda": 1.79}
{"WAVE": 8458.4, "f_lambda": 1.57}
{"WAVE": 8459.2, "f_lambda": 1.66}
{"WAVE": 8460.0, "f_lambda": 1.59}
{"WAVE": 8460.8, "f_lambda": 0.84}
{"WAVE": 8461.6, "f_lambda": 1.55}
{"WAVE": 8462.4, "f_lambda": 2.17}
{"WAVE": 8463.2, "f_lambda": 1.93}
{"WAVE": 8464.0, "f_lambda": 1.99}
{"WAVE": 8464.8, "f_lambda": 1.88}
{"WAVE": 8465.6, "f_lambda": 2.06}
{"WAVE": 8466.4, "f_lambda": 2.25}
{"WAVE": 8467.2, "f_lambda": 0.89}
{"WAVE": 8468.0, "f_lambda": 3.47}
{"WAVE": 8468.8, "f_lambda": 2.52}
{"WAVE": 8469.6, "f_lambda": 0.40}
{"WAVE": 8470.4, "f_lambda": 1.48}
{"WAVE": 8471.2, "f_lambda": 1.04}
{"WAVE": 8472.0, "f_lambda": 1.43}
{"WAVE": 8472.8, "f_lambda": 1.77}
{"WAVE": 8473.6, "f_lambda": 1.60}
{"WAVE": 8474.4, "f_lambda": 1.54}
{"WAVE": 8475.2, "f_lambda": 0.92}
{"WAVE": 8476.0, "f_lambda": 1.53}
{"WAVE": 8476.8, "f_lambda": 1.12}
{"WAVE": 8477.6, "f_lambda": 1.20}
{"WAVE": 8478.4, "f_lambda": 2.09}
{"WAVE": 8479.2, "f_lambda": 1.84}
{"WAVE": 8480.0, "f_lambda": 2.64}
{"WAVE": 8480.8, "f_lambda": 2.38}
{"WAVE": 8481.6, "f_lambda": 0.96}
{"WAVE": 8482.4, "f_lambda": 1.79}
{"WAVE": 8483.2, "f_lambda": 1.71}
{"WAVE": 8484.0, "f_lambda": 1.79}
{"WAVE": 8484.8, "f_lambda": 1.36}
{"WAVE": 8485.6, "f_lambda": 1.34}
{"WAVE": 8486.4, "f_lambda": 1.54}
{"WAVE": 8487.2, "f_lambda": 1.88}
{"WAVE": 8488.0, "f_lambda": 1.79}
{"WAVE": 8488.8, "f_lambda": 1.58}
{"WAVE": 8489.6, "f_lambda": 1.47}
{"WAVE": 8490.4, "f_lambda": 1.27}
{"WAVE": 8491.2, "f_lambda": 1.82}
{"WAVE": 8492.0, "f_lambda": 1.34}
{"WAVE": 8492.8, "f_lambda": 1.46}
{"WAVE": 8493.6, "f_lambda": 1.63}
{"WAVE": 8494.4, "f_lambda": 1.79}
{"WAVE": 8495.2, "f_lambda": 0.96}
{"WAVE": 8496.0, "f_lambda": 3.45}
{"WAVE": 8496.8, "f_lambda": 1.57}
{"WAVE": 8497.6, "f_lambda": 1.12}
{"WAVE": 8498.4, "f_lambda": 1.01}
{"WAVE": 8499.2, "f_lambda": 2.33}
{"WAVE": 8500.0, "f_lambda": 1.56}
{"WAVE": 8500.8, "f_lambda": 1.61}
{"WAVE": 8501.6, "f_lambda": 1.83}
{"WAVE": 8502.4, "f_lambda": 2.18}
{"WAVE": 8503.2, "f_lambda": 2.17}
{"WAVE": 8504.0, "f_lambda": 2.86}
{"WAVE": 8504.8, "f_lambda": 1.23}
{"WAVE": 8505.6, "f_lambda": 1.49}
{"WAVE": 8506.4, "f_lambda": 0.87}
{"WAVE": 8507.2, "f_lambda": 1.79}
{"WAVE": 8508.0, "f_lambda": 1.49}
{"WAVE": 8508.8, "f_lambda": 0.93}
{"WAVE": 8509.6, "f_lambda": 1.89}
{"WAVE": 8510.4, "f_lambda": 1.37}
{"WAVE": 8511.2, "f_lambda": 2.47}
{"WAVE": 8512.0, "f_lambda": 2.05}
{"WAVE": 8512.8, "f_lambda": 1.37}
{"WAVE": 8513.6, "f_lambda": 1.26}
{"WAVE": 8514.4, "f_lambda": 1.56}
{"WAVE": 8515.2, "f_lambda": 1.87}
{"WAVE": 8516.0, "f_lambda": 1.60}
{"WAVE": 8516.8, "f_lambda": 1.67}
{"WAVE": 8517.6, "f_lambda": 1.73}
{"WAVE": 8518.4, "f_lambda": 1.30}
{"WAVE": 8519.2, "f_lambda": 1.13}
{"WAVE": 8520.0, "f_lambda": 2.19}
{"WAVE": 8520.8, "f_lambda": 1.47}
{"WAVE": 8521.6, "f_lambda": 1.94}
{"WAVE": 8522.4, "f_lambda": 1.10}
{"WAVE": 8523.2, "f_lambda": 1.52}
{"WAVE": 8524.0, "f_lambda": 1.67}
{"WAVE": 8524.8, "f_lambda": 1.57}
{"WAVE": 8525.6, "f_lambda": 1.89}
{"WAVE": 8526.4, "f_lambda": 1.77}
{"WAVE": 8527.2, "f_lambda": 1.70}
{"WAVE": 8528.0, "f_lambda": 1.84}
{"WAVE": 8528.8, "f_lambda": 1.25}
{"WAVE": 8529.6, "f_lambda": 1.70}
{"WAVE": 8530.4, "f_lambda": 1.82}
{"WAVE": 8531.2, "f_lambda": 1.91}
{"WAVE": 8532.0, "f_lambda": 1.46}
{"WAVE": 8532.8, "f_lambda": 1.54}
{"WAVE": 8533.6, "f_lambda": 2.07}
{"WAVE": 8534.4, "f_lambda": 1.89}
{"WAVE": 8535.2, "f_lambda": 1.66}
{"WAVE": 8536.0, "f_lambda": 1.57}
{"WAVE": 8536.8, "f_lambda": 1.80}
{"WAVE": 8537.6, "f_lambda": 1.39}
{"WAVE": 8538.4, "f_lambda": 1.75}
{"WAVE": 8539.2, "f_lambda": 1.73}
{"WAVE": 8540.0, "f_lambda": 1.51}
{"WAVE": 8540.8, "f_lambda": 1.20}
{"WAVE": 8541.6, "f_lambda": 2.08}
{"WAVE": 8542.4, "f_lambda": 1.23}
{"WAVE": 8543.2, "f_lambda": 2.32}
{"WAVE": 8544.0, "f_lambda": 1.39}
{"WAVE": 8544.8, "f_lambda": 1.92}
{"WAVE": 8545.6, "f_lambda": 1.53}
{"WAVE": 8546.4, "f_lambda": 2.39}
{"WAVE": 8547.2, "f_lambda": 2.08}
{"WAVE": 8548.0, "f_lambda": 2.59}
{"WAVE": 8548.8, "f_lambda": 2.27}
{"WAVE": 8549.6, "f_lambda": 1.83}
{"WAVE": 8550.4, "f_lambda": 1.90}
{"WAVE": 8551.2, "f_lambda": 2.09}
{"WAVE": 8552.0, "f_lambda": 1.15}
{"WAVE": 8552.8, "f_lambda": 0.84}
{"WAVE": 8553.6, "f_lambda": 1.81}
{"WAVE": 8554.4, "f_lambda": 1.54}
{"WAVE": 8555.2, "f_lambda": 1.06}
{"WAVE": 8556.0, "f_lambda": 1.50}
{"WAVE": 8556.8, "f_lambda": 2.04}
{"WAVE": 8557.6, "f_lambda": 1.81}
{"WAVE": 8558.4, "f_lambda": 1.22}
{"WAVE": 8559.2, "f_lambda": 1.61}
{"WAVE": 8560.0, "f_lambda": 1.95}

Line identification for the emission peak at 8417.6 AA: Halpha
